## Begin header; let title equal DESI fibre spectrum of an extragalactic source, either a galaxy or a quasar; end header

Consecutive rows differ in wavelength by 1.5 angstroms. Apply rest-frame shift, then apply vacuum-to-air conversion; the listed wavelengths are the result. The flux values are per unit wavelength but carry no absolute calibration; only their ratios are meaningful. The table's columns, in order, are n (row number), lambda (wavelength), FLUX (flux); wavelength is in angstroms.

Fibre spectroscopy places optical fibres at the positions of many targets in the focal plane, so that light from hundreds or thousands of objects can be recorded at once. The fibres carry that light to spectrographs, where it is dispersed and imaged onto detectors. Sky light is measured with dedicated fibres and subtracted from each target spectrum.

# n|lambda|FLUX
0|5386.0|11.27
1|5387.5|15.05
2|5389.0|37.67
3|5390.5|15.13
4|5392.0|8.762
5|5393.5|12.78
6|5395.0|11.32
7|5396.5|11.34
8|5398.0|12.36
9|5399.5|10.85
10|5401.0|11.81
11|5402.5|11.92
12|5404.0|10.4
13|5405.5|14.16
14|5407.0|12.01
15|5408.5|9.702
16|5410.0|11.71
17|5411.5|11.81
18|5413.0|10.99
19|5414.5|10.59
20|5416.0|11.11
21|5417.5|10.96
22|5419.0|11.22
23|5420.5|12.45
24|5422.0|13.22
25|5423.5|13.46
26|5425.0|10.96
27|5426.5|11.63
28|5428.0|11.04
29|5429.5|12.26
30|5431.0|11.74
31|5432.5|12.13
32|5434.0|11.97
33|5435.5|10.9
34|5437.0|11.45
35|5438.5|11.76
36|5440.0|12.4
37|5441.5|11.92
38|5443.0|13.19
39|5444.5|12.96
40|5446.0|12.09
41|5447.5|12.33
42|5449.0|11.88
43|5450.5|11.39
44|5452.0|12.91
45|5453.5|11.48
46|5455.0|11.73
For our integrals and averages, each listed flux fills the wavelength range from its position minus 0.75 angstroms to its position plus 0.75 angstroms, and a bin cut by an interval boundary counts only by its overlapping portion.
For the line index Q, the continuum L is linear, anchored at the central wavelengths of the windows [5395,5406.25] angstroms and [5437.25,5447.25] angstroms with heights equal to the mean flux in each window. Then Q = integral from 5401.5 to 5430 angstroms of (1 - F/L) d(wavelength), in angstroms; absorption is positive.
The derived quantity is 0.8 angstroms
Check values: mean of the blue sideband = 11.8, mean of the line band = 11.7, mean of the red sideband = 12.3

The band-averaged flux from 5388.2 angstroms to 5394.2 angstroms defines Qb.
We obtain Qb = 18.6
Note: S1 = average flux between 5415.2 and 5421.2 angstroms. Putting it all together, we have 11.4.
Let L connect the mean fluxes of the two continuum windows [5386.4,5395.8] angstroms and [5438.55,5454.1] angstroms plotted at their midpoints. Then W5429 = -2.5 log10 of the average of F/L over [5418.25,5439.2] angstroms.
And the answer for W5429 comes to 0.15 mag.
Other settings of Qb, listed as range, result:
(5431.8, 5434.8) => 12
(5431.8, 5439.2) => 11.6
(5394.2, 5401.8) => 11.5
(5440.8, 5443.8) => 12.6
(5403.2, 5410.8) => 11.6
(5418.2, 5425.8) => 12.2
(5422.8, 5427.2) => 12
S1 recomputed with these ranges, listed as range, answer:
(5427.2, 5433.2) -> 11.8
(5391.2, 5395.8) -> 11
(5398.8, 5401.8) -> 11.3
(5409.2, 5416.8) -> 11.2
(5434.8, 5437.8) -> 11.2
